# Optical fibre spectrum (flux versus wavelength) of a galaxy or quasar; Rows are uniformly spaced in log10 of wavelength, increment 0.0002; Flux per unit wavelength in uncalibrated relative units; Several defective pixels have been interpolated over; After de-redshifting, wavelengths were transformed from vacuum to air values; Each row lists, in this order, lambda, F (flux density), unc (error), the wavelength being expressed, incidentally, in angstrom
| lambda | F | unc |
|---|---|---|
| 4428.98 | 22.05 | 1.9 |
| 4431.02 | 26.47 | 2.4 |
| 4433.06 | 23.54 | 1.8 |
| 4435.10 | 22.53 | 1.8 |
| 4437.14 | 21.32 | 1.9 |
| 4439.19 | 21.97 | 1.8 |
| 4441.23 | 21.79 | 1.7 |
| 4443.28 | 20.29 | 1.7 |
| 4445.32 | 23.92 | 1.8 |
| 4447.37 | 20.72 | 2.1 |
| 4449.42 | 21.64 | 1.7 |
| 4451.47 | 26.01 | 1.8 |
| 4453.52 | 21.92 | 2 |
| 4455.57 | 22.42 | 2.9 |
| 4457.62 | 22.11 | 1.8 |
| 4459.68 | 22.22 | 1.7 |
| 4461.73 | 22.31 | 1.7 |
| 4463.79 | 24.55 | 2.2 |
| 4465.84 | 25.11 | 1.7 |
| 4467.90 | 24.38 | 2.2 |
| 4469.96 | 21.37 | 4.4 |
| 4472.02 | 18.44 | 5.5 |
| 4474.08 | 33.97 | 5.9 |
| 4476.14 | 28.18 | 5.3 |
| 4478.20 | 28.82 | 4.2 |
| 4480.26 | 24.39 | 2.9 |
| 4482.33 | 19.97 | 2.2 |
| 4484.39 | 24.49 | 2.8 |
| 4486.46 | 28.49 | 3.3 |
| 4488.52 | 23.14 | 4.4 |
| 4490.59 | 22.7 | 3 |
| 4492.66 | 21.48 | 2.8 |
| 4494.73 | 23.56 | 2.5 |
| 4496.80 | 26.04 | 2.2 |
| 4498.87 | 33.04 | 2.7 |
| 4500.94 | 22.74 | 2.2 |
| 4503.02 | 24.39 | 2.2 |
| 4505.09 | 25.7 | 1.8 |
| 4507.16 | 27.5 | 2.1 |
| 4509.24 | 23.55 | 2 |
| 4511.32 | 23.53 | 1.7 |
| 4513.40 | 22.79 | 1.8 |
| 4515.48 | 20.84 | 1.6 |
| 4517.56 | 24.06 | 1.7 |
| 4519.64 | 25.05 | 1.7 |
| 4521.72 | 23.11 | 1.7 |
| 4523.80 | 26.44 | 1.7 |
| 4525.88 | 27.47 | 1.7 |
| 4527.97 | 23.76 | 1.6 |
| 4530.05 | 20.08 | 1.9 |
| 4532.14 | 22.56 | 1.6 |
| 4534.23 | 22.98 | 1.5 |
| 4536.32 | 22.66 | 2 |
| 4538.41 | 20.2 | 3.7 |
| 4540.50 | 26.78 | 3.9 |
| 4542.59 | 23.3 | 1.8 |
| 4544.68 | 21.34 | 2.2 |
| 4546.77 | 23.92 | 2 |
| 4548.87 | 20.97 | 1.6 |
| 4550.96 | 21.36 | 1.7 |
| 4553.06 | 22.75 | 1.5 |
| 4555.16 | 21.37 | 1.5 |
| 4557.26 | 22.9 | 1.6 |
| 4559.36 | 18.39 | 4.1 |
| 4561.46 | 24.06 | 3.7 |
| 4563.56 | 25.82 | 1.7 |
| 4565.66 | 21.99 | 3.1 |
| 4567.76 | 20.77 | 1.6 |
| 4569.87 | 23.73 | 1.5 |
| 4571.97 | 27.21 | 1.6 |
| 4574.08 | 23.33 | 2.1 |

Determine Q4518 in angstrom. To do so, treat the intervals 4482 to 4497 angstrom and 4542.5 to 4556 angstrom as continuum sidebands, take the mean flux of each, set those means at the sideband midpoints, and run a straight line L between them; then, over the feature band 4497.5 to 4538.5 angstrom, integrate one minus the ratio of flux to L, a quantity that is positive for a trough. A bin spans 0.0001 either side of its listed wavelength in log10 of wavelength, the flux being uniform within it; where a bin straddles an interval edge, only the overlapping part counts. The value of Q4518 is -2.2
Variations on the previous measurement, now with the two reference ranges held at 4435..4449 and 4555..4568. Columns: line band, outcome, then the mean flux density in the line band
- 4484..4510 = -3.73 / 25.2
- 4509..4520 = -0.54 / 23.2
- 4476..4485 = -1.22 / 24.9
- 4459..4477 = -2.18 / 24.5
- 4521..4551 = -1.32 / 23.2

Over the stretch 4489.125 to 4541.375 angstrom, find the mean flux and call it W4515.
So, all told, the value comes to 24.1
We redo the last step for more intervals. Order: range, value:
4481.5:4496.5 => 23.6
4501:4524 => 24.1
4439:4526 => 24.1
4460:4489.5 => 24.8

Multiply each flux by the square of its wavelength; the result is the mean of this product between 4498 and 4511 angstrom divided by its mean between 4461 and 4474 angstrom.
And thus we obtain 1.1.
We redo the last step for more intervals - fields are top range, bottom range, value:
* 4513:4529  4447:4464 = 1.10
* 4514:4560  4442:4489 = 0.99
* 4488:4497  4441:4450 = 1.09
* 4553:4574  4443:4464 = 1.07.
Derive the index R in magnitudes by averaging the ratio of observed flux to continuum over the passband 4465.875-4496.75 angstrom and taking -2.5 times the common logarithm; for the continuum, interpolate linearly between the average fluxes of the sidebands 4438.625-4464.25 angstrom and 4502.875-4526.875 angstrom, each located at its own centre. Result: -0.053 mag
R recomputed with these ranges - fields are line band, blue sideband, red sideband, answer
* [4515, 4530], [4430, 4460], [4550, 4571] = -0.09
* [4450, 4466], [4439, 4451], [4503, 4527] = -0.04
